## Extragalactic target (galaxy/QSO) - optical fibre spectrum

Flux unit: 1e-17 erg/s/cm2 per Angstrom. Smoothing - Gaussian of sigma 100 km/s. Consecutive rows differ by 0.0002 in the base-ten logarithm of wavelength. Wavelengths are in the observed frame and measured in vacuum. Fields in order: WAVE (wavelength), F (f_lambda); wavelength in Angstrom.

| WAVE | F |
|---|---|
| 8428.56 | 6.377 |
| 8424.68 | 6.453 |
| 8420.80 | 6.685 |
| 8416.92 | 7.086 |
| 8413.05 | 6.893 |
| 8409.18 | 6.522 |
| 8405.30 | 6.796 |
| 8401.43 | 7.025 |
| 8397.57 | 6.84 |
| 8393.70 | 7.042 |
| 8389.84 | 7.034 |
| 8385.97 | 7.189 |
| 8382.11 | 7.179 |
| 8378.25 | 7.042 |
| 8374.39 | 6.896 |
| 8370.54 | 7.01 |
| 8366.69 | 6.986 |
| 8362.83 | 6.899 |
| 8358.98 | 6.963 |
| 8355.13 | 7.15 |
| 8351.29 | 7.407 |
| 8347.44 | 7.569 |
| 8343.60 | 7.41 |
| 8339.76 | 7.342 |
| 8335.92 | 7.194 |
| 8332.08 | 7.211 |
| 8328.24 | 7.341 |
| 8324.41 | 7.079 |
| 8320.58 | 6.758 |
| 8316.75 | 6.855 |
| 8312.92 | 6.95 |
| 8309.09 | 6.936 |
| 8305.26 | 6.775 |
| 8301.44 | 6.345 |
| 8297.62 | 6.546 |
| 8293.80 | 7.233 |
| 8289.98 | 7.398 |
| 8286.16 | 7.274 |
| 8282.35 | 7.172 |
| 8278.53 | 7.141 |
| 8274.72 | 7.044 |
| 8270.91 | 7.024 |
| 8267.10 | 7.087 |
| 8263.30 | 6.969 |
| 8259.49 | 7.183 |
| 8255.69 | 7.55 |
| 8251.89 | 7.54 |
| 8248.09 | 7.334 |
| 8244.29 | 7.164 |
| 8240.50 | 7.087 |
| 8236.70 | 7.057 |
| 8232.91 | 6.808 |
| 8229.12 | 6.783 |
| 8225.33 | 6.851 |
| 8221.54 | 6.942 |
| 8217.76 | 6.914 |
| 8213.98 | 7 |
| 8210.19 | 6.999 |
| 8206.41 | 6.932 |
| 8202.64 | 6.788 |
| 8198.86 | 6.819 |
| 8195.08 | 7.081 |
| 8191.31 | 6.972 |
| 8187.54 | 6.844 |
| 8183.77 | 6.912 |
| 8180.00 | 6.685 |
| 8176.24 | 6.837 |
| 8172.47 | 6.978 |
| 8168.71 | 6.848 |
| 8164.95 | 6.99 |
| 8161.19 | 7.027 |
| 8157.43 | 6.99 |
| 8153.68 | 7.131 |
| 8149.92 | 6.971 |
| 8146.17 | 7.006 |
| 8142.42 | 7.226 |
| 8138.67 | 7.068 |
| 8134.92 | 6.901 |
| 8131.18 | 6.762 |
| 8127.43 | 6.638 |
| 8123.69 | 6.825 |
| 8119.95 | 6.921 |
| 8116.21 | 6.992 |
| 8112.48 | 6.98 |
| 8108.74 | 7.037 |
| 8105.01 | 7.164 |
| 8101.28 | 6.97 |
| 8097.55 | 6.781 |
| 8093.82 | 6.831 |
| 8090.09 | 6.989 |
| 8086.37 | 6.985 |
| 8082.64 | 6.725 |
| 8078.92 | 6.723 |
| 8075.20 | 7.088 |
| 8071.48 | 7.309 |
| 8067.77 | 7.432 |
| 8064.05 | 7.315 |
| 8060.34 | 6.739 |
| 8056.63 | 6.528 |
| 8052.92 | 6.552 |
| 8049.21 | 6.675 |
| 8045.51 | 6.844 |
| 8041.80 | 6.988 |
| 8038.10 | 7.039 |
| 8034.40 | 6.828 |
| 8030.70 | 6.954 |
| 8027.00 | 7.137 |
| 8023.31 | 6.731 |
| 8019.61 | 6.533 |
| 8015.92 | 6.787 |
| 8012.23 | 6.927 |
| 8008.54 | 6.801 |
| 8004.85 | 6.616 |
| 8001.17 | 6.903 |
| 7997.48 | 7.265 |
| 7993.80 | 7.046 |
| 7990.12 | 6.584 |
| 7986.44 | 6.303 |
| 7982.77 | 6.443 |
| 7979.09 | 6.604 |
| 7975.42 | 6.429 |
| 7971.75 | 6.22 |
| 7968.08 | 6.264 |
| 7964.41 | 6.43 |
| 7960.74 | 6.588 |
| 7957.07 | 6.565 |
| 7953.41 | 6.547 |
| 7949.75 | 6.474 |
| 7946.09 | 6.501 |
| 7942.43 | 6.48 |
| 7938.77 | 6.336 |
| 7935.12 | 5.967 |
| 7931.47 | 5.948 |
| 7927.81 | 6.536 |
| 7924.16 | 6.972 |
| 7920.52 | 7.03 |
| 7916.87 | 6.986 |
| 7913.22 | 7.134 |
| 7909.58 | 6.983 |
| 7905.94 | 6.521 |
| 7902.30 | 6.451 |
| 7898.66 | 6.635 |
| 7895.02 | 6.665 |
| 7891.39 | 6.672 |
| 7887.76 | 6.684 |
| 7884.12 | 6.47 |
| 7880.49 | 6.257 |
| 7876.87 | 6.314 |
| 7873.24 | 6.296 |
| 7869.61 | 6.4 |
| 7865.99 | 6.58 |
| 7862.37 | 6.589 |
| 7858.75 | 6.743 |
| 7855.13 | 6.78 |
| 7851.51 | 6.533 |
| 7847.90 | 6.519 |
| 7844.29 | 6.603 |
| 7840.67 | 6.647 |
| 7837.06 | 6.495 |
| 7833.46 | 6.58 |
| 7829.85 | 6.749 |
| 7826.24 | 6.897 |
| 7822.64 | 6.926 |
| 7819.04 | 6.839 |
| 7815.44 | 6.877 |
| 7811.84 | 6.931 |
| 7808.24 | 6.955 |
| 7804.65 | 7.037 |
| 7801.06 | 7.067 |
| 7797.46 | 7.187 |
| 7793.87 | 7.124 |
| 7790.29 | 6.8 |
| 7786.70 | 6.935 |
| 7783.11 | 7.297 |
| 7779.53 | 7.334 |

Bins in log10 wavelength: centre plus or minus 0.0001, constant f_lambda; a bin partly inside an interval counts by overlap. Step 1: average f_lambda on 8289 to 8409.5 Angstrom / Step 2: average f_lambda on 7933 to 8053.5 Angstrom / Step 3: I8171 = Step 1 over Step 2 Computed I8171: 1.1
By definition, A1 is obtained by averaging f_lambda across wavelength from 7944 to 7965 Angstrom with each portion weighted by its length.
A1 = 6.52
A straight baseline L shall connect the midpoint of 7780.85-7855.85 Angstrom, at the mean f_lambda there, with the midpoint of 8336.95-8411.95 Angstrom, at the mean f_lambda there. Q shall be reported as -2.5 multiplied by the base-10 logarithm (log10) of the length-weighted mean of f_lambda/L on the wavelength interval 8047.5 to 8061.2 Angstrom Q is 0.05 mag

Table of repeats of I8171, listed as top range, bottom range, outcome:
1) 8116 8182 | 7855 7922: 1.04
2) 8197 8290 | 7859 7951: 1.08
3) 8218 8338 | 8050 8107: 1.02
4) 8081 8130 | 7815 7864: 1.03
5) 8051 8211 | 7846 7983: 1.06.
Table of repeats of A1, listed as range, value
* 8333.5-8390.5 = 7.15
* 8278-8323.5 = 6.94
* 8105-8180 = 6.95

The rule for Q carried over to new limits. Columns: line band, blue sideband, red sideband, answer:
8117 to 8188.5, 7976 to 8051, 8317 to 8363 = 0.01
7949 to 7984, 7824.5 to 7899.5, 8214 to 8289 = 0.04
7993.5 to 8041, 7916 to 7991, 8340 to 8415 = -0.05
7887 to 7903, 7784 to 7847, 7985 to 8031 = 0.03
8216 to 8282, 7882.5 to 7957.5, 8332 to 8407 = -0.02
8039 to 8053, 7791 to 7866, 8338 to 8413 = 0.01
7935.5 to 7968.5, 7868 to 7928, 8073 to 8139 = 0.04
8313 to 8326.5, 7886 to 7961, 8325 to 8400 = 0.03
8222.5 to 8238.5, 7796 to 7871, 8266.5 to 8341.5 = 0.02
